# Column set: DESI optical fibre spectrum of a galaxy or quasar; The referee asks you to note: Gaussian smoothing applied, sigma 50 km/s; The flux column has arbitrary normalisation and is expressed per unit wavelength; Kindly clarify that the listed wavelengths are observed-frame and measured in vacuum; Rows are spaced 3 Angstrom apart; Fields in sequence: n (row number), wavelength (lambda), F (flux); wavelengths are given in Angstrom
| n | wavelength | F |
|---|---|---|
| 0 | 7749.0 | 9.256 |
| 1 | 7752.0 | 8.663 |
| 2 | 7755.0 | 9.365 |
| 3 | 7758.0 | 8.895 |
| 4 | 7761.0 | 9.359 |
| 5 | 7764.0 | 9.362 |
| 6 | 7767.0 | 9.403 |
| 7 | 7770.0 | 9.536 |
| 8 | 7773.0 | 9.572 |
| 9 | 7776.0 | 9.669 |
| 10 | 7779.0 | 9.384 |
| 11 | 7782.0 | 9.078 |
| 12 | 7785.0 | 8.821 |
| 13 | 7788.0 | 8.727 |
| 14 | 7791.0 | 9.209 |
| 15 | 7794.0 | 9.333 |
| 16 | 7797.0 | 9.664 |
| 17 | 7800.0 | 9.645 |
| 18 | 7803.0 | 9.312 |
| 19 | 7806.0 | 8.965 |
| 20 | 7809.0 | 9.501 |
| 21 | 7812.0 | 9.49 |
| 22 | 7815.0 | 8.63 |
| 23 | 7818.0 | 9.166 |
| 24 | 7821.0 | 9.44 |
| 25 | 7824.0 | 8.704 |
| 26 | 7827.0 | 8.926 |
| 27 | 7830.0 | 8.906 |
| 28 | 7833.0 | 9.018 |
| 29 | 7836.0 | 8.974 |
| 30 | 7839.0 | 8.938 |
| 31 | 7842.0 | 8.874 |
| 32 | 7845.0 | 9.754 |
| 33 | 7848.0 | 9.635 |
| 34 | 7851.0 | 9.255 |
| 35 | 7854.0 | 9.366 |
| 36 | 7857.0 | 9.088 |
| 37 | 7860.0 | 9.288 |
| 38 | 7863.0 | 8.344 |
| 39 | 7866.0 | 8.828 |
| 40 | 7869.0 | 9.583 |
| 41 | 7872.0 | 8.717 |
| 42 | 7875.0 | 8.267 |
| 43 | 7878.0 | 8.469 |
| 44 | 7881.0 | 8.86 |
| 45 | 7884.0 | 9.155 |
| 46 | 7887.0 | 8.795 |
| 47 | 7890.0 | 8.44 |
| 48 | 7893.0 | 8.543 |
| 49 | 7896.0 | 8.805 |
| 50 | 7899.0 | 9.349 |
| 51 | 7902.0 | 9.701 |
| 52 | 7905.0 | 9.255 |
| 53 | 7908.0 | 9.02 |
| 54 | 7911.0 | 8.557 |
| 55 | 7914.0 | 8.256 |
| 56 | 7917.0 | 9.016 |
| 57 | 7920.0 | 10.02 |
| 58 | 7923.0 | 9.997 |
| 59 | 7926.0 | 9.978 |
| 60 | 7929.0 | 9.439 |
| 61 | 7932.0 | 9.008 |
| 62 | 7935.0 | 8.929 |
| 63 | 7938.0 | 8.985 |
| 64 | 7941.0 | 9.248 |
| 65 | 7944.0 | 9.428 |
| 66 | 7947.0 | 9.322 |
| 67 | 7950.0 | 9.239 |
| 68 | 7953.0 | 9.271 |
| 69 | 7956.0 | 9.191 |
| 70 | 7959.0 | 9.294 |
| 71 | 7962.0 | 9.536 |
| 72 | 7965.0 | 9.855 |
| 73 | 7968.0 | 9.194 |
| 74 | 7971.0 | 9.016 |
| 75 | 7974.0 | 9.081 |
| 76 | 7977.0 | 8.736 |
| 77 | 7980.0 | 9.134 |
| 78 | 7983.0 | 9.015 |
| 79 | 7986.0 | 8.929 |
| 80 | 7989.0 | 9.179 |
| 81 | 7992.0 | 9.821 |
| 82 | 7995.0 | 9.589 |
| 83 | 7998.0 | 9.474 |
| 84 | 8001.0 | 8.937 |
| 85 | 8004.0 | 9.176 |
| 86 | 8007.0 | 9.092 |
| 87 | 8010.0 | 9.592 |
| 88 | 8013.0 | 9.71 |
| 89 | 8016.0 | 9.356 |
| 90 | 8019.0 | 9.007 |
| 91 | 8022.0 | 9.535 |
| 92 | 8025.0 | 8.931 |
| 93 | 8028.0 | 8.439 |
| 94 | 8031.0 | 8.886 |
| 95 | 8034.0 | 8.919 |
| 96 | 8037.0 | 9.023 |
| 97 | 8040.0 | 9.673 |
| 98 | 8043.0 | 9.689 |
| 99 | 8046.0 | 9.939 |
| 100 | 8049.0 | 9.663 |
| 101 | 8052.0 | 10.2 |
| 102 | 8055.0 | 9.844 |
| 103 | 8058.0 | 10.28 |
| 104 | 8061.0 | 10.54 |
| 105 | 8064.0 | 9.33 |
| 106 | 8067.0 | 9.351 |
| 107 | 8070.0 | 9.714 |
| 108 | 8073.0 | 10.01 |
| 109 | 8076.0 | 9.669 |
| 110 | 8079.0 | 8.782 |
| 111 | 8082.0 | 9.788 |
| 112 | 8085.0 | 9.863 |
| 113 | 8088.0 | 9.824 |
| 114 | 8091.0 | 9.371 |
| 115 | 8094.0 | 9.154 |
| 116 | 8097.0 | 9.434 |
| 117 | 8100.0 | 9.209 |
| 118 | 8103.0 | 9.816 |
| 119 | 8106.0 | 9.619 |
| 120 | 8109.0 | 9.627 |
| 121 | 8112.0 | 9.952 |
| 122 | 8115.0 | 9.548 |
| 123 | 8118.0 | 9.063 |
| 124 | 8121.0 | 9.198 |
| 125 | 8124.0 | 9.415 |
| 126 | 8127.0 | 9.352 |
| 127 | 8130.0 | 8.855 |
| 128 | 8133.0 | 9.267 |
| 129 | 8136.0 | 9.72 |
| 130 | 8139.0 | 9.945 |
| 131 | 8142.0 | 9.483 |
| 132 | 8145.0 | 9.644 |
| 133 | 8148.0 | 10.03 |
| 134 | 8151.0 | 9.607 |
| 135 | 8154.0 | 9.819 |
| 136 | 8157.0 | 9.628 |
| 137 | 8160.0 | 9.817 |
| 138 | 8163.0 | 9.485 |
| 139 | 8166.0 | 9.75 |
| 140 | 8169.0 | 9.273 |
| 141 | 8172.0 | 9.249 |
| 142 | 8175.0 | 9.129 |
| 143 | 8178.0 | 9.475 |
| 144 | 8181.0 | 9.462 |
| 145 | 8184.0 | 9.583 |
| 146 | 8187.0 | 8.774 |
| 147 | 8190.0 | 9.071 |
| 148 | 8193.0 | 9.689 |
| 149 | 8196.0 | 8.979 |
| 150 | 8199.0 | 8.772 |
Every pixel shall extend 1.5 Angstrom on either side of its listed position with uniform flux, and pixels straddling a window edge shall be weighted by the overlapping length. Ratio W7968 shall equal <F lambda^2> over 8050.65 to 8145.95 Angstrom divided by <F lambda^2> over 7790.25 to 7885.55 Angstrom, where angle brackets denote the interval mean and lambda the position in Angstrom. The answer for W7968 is 1.1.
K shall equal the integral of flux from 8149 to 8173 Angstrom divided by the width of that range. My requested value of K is 9.59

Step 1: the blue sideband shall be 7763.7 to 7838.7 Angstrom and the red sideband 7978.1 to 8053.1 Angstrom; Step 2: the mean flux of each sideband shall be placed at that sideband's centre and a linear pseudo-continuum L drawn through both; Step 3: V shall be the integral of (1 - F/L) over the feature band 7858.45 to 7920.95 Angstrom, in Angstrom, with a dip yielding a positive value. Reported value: 2.3 Angstrom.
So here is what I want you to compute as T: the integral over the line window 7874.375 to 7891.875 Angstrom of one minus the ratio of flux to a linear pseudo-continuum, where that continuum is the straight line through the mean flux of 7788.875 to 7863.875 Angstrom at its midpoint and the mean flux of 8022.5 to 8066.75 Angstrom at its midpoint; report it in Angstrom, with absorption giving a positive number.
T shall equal 1.1 Angstrom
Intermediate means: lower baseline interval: 9.18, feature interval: 8.68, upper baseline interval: 9.52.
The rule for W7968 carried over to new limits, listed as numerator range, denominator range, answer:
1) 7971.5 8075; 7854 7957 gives 1.07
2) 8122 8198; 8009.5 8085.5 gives 1.02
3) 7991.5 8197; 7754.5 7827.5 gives 1.11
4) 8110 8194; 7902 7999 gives 1.08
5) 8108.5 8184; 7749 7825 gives 1.13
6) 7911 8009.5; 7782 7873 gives 1.05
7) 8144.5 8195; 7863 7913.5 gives 1.15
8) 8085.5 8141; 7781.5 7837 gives 1.12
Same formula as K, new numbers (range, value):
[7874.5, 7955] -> 9.1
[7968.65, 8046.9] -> 9.22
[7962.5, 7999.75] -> 9.26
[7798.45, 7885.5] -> 9.07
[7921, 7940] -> 9.4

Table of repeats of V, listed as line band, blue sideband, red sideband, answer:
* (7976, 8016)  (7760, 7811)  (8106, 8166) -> 0.8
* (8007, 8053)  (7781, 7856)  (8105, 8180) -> 0.2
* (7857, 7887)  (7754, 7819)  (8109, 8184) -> 1.6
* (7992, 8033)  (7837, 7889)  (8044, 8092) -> 1.4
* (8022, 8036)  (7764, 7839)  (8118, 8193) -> 0.7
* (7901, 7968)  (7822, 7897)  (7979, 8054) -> -1.2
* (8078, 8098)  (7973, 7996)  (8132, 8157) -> 0.1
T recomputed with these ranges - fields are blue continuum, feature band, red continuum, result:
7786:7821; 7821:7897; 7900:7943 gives 2.4 Angstrom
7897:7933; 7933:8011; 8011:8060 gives 1.1 Angstrom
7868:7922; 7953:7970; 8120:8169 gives -0.5 Angstrom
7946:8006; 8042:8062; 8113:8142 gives -1.5 Angstrom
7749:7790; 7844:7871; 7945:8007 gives 0.0 Angstrom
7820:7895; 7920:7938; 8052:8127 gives -0.6 Angstrom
